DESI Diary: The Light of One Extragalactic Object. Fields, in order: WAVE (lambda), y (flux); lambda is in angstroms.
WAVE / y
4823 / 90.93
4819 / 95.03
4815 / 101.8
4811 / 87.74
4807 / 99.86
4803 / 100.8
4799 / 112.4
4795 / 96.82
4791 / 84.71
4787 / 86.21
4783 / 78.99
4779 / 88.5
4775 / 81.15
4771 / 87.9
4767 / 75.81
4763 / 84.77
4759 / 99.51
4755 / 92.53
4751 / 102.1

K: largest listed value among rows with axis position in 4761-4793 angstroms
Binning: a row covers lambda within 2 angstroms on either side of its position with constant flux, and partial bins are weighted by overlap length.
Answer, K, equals 88.5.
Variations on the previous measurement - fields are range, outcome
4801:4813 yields 100.8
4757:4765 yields 99.51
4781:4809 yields 112.4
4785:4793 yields 86.21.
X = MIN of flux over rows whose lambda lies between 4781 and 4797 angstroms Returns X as 78.99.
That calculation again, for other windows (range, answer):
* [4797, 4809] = 99.86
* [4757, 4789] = 75.81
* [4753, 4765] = 84.77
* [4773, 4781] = 81.15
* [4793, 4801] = 96.82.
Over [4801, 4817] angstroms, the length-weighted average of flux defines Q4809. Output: 97.5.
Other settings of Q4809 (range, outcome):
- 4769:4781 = 85.9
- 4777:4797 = 87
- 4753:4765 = 92.3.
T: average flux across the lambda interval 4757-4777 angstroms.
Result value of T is 85.8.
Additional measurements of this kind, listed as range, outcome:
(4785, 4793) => 85.5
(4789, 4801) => 98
